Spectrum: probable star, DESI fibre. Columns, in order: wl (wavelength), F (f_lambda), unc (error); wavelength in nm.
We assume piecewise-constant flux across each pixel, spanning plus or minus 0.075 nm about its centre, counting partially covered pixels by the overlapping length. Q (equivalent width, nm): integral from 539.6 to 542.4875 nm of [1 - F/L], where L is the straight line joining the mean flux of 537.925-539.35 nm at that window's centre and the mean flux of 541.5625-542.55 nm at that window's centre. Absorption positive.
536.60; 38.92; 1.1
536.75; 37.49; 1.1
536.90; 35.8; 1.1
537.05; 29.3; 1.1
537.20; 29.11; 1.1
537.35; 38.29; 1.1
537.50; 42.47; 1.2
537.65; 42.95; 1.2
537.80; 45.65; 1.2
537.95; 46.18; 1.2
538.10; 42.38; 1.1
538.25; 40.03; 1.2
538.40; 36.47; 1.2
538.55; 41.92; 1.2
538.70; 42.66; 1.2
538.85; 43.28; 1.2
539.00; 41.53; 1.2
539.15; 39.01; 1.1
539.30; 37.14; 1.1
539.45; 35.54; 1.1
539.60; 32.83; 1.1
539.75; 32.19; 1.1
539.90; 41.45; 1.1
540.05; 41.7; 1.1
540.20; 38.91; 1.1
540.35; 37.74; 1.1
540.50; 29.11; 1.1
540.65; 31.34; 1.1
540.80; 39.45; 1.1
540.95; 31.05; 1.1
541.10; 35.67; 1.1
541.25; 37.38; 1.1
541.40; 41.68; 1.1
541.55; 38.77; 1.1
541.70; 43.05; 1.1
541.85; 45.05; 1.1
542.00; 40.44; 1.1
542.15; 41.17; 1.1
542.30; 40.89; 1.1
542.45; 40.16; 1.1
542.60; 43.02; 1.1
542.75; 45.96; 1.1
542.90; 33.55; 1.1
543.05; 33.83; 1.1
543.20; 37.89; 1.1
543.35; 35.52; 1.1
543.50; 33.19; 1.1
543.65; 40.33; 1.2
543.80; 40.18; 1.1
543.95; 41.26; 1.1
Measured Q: 0.232 nm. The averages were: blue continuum 40.9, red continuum 41.6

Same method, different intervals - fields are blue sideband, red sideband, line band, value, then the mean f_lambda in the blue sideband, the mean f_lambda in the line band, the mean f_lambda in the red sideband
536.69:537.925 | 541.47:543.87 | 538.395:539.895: 0.00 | 38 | 38.5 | 39.6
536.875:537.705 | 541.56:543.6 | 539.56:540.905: 0.07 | 36.2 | 36.1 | 39.5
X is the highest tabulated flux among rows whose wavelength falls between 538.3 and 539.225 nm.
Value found 43.28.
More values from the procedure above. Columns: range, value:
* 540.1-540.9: 39.45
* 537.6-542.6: 46.18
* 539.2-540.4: 41.7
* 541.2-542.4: 45.05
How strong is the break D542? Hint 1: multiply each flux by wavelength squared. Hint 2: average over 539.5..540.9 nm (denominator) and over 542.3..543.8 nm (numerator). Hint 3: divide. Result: 1.1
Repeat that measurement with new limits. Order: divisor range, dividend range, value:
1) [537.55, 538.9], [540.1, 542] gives 0.90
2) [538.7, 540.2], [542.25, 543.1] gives 1.04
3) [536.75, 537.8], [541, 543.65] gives 1.08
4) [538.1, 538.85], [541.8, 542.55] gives 1.03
